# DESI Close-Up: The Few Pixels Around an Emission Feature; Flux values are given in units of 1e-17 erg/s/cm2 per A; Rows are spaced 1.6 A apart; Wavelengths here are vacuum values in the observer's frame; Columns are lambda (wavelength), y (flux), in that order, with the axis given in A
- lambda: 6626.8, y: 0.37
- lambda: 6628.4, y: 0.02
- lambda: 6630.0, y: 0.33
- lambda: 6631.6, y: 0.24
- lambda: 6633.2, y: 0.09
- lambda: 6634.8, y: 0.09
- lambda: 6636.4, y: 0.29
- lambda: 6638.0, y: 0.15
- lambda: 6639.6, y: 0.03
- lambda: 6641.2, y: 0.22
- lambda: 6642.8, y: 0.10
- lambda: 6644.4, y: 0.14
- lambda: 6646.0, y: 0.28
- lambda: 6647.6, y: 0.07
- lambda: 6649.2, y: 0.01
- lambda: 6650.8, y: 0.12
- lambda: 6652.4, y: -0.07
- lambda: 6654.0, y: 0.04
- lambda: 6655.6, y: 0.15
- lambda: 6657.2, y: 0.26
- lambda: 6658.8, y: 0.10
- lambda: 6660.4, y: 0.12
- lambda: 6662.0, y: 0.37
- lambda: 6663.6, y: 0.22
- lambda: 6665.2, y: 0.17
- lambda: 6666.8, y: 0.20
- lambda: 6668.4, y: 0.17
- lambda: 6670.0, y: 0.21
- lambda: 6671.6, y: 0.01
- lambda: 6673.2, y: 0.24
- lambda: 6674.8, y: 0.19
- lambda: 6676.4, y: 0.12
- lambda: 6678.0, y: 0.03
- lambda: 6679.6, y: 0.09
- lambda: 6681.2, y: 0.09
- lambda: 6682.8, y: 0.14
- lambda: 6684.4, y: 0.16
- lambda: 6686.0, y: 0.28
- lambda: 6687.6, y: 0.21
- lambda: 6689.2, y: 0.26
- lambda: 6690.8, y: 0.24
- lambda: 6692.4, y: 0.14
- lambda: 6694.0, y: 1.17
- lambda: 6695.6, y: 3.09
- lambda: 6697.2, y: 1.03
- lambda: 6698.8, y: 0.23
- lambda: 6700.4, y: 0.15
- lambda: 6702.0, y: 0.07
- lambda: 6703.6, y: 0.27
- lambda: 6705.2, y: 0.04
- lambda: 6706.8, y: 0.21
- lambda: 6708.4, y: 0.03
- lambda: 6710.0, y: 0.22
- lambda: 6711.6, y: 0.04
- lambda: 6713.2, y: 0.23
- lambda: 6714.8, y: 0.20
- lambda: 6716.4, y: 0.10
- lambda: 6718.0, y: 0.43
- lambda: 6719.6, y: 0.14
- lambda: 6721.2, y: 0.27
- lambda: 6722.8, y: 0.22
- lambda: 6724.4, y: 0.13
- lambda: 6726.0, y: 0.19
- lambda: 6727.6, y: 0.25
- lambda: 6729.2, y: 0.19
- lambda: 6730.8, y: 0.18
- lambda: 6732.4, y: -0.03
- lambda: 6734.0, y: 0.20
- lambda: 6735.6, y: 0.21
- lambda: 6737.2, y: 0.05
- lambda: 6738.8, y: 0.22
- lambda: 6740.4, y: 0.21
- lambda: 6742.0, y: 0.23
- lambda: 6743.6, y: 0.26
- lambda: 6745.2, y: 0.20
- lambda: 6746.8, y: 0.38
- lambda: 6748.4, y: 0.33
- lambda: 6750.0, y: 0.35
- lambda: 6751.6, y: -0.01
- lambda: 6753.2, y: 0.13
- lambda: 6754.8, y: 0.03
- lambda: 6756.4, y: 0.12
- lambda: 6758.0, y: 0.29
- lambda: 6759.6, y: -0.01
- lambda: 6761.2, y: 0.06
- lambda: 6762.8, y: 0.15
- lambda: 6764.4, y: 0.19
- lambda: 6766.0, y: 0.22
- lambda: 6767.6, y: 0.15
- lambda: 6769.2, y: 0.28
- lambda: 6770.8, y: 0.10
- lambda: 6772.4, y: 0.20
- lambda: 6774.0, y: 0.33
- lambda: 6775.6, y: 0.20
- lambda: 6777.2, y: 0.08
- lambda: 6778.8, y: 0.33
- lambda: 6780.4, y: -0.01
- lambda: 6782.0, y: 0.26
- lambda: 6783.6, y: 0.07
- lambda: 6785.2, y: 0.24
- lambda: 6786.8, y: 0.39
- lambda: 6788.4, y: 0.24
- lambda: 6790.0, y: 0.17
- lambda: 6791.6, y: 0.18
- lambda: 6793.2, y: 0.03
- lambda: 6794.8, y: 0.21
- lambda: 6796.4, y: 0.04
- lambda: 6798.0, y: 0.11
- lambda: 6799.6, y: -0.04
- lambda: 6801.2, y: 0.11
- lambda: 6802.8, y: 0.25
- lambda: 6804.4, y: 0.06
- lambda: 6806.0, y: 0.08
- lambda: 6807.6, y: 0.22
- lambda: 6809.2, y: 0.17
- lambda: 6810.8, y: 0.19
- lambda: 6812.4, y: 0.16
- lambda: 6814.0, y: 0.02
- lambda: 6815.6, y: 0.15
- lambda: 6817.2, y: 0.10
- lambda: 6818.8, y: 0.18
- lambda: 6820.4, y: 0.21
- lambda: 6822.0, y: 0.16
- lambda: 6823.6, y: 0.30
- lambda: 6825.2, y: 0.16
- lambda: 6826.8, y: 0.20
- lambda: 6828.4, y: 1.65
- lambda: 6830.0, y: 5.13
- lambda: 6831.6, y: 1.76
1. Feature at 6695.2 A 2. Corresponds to Hbeta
